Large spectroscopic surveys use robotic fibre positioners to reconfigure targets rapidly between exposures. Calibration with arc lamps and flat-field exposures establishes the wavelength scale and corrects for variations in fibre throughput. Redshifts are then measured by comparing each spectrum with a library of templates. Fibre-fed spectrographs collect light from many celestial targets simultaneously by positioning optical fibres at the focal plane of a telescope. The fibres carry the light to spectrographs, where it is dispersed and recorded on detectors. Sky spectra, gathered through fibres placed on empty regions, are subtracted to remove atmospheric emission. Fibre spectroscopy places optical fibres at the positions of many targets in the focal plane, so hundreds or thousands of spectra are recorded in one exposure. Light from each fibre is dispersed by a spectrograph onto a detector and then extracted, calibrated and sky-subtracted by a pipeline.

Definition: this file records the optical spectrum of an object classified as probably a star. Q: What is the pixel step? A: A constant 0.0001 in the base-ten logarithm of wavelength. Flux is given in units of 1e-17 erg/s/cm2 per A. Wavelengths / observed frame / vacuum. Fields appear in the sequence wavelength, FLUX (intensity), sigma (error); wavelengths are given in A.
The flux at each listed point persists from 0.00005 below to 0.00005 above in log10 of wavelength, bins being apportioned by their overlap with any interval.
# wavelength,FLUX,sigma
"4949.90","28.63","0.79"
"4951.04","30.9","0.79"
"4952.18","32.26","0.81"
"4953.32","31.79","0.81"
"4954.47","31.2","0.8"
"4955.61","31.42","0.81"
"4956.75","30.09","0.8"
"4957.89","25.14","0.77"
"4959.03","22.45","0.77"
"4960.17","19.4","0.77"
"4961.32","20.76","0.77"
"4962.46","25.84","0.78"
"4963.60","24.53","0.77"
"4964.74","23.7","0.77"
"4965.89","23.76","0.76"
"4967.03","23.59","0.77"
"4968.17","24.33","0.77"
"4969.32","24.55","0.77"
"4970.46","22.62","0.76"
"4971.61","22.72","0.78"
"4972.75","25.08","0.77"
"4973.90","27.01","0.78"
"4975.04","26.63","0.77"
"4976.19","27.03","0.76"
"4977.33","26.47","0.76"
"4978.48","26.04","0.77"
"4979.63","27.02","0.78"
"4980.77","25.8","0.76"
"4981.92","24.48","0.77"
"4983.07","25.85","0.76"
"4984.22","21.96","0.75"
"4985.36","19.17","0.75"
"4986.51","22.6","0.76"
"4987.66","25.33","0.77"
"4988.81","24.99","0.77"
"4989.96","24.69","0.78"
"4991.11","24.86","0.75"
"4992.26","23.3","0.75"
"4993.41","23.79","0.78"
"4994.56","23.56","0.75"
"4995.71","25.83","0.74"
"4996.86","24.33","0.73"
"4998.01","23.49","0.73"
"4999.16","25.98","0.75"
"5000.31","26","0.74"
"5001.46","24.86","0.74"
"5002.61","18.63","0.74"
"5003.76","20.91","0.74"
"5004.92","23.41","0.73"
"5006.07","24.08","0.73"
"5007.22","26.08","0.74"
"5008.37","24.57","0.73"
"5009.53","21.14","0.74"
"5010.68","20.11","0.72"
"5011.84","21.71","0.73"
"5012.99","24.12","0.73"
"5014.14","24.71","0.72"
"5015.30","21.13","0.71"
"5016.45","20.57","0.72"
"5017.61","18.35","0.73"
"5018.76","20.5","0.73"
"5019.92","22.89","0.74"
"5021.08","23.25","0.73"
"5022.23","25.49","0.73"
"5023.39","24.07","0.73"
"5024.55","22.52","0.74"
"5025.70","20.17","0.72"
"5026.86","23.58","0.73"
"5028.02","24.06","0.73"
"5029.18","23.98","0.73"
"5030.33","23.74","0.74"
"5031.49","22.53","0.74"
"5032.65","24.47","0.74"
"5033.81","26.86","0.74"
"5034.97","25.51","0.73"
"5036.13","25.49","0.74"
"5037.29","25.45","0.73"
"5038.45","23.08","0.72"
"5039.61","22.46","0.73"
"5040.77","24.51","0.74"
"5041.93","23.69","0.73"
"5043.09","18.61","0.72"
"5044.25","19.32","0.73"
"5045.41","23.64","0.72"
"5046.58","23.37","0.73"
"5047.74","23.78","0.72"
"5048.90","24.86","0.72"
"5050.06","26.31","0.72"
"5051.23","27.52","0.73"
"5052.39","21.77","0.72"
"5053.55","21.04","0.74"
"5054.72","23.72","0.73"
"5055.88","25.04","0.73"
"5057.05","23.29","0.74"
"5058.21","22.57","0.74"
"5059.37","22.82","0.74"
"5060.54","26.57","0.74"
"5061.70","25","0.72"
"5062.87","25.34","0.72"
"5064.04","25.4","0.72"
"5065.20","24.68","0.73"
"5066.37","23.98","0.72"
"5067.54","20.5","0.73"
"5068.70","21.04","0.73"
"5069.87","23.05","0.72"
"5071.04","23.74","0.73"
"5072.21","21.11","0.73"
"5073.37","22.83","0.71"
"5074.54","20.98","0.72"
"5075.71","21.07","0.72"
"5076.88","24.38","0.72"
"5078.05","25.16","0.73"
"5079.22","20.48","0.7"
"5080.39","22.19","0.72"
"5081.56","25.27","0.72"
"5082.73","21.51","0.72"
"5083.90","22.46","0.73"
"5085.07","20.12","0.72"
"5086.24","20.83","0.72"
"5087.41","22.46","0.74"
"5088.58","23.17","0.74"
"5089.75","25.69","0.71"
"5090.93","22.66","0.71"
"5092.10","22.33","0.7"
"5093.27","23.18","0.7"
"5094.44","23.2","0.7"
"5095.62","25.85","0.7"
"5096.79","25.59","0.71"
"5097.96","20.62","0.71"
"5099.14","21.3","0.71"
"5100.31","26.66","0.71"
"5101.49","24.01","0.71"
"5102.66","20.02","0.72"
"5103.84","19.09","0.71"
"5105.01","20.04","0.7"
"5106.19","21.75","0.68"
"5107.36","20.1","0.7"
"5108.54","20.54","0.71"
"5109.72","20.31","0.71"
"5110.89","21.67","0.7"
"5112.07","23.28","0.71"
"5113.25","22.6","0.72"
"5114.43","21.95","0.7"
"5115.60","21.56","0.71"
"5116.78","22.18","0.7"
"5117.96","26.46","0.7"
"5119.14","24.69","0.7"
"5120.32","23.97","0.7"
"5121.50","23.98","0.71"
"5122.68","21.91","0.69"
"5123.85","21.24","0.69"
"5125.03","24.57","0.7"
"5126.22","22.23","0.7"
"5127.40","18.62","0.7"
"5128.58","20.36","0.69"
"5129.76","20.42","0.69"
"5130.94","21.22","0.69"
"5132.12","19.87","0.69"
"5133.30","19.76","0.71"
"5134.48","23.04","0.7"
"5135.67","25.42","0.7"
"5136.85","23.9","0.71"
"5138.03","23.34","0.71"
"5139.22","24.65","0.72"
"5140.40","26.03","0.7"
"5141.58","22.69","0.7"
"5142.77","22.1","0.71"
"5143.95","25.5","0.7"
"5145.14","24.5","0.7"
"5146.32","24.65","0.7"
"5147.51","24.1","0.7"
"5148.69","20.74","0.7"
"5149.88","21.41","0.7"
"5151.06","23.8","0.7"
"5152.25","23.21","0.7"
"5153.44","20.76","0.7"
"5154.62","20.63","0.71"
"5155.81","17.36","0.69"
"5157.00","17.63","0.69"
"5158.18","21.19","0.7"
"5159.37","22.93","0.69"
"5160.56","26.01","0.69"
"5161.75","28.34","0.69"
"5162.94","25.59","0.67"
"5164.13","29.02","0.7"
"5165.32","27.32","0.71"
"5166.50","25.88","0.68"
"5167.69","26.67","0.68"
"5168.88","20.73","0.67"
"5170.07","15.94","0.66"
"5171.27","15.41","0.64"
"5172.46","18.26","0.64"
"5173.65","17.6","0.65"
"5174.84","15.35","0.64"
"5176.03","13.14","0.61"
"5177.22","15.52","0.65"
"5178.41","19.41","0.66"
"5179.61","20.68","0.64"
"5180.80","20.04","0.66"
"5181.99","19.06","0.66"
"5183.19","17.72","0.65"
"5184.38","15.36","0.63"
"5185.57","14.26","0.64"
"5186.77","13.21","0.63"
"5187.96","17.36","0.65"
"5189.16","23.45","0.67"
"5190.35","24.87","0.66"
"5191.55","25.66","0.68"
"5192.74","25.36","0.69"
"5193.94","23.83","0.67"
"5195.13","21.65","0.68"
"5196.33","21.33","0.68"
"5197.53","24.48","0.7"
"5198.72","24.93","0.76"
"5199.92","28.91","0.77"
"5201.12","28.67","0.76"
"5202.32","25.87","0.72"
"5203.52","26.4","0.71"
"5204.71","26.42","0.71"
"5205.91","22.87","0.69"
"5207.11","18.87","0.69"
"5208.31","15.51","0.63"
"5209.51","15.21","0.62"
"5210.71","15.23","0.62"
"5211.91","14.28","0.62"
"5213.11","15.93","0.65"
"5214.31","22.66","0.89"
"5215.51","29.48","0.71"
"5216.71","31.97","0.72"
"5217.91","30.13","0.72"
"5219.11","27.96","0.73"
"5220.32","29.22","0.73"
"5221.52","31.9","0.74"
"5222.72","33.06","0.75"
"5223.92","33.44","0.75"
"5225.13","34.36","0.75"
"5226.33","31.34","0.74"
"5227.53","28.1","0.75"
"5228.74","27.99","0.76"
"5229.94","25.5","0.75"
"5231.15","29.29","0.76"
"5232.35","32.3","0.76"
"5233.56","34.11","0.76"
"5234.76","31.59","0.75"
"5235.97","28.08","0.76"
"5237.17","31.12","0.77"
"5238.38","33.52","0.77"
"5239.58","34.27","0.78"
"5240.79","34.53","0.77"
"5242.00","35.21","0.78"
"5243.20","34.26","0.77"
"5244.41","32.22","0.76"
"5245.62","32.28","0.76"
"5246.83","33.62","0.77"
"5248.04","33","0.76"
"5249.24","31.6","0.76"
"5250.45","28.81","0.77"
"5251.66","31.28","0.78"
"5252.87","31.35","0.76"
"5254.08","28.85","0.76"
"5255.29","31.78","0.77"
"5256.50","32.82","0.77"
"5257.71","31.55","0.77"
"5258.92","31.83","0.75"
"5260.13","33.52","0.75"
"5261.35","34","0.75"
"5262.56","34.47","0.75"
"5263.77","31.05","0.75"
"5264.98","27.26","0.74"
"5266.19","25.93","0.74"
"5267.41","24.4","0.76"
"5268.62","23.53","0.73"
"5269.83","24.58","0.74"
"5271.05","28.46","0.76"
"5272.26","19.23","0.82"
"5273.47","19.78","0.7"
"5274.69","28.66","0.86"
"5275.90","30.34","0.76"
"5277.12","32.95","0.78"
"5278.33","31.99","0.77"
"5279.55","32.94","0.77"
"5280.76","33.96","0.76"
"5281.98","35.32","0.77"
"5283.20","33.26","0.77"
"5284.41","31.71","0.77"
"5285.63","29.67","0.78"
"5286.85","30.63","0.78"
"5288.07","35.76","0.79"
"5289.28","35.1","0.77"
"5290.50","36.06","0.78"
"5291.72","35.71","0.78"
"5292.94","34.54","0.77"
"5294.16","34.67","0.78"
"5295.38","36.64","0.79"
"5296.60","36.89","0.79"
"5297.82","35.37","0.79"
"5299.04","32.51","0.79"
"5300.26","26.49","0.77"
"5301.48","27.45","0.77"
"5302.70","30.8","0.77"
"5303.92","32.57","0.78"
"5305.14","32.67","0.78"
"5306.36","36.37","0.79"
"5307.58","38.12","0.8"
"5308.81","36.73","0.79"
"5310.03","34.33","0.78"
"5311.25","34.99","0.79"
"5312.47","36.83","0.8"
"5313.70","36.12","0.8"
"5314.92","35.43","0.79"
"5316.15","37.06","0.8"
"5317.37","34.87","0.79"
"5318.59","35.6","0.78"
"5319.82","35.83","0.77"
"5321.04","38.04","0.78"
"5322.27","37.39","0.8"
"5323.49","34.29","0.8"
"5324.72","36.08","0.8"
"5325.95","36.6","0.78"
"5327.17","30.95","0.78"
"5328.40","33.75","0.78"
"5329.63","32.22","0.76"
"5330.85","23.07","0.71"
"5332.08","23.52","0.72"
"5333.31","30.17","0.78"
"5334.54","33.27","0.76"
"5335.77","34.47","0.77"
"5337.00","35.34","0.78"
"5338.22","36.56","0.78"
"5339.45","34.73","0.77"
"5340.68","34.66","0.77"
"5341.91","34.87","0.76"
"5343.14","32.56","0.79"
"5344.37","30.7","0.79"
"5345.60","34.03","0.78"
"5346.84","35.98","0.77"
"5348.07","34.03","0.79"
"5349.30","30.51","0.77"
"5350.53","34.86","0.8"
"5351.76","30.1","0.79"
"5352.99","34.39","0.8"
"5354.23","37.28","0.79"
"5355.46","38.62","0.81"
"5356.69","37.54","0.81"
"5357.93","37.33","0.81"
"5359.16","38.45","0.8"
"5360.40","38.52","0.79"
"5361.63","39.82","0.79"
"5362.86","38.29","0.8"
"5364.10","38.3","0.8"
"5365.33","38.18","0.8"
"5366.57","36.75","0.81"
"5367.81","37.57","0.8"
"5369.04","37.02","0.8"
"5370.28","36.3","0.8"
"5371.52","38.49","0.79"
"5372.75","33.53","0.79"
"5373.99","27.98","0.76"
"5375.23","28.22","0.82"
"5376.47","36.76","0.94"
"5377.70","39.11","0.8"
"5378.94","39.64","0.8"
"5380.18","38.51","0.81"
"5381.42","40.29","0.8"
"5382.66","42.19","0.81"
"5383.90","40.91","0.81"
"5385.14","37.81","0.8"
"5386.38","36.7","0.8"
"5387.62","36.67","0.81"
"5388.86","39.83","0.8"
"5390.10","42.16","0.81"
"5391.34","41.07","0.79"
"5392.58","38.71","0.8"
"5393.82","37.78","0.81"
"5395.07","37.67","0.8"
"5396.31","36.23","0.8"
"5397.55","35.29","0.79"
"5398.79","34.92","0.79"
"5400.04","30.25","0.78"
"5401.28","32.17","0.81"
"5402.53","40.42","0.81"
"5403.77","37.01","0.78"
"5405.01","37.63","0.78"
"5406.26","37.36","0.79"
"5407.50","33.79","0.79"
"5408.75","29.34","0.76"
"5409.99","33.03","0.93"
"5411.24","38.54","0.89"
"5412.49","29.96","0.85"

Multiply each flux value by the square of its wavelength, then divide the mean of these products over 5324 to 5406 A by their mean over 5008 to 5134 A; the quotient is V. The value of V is 1.8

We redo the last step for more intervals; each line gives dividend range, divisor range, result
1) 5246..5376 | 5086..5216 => 1.61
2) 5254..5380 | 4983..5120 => 1.61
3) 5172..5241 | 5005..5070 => 1.11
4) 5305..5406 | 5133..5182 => 1.76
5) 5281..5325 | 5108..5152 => 1.62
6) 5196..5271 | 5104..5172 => 1.32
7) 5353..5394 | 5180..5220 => 1.82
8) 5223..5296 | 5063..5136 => 1.48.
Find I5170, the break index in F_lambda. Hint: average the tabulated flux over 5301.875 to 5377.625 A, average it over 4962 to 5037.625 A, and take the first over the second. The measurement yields 1.5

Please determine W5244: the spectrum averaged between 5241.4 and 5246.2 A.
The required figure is 33.5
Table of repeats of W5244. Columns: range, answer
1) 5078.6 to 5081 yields 21.4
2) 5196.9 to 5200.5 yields 26.1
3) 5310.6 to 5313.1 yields 35.9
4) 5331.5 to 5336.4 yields 30.4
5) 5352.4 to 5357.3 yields 37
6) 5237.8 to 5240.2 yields 33.9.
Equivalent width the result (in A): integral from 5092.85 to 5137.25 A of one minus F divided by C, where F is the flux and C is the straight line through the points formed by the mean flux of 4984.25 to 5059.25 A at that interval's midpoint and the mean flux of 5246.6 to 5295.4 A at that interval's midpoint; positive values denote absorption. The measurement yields 6.6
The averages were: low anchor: 23.4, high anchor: 31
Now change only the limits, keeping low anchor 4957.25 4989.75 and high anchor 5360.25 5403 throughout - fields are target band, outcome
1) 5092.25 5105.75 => 2.67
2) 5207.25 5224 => 4.04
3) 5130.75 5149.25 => 3.94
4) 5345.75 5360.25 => 0.36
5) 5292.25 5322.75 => 0.14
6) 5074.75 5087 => 2.38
